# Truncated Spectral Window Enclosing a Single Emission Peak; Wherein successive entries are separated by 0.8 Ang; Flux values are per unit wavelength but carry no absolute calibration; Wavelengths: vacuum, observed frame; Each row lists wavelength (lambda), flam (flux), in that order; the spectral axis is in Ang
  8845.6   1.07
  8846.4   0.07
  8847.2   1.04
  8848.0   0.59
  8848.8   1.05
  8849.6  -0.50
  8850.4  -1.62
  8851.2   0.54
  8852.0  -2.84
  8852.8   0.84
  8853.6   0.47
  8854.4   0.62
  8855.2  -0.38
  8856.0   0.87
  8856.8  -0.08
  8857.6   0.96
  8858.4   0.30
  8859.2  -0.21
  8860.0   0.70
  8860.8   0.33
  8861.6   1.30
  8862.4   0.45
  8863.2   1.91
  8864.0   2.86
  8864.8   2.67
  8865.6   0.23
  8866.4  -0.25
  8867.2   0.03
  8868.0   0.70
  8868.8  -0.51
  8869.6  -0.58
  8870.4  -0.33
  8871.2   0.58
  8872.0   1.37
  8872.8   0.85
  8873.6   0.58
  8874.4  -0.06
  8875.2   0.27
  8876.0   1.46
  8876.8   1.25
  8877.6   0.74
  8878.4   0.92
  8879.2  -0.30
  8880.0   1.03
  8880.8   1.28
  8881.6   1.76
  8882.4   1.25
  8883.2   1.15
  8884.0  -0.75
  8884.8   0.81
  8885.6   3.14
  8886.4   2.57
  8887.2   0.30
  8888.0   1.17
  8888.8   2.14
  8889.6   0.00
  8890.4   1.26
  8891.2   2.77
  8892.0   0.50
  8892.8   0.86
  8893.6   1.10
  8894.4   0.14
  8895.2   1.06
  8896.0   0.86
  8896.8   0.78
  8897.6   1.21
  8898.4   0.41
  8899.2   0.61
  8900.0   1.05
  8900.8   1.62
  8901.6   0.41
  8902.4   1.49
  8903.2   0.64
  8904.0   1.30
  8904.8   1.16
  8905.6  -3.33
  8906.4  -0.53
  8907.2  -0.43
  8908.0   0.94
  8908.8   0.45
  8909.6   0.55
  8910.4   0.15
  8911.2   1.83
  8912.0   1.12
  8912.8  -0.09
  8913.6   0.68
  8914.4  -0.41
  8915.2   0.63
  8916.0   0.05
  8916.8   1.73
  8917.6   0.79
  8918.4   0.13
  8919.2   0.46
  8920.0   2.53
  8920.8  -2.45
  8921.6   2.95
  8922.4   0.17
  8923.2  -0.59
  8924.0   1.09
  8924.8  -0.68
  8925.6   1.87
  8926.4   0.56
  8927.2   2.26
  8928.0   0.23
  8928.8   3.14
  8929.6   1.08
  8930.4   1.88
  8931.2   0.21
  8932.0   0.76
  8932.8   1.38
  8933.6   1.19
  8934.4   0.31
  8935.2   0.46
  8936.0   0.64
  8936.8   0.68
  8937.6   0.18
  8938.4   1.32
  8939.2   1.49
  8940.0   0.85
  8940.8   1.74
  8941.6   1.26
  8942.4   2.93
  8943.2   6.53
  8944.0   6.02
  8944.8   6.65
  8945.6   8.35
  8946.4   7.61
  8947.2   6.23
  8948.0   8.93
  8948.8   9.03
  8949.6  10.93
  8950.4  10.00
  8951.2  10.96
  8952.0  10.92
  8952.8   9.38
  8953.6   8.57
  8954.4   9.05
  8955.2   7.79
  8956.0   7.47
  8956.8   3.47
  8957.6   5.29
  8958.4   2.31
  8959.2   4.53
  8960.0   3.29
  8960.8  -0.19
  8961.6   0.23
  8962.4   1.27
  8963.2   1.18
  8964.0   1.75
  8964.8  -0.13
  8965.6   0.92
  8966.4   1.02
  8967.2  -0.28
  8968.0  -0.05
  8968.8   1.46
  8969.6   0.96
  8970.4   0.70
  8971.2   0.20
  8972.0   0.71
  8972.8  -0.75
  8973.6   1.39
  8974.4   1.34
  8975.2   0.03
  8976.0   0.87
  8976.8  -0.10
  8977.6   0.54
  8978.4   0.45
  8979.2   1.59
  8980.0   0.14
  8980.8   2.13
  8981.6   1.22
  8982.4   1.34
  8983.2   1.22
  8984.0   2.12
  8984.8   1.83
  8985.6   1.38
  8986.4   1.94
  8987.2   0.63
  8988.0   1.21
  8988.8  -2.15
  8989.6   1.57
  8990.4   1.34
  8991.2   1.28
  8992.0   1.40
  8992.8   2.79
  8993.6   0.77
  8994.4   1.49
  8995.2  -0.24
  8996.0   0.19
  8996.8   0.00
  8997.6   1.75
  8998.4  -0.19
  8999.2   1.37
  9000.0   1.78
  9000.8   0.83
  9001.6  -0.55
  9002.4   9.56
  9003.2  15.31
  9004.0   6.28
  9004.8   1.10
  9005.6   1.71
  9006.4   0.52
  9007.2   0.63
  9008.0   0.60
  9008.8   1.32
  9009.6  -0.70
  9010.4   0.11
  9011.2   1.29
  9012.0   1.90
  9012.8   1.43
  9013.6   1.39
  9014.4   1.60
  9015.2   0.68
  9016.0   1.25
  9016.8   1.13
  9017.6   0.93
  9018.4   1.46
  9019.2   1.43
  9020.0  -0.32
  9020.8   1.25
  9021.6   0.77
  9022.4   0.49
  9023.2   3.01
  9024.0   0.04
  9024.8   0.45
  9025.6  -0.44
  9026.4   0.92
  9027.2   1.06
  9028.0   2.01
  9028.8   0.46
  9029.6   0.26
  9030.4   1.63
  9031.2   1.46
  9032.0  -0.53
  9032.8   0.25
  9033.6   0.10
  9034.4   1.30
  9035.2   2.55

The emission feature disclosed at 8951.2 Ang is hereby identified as [O II] 3727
